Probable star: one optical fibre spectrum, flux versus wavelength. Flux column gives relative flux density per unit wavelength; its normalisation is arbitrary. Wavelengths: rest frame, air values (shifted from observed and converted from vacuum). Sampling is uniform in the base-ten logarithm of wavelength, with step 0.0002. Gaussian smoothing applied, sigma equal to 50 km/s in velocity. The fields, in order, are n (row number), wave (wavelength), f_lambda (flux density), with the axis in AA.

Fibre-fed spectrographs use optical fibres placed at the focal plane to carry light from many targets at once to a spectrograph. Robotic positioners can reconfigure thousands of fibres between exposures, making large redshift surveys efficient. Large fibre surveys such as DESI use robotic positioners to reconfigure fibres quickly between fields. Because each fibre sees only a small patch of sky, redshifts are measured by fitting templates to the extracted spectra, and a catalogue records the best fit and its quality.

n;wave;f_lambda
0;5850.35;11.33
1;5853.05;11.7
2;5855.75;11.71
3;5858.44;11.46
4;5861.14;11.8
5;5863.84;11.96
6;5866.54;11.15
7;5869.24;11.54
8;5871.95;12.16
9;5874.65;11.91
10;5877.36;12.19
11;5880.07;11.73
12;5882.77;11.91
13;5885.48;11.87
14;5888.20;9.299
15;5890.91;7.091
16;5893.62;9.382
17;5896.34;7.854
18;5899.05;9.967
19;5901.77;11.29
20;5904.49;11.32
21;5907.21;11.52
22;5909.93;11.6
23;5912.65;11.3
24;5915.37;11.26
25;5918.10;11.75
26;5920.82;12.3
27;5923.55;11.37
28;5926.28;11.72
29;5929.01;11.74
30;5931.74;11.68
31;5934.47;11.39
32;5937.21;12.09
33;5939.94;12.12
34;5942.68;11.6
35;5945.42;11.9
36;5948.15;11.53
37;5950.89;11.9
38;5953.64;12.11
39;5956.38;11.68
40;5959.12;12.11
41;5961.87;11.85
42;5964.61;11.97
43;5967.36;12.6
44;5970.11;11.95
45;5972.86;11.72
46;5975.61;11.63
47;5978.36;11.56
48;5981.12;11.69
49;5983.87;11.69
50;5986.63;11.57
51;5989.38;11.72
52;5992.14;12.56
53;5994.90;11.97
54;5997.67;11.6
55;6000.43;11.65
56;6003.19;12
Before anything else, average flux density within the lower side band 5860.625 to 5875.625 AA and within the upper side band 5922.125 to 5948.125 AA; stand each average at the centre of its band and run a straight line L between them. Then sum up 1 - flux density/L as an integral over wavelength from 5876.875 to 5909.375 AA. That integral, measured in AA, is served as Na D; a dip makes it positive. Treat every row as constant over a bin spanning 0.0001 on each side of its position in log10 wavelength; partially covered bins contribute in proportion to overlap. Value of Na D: 3.62 AA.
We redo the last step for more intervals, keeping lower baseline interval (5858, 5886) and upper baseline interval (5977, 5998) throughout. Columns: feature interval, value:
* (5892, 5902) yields 2.1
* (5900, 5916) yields 0.6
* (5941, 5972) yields -0.3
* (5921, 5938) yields 0.2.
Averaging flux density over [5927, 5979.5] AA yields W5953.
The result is 11.8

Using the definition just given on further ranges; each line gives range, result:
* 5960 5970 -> 12.1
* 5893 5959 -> 11.4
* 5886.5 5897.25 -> 8.53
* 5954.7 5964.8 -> 11.9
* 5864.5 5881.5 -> 11.8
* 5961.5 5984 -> 11.9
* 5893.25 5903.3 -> 9.67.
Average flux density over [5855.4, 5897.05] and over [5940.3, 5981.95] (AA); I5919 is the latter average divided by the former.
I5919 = 1.1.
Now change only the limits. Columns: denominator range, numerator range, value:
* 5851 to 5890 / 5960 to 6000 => 1.03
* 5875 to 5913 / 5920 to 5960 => 1.11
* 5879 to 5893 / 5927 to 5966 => 1.15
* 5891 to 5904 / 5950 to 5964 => 1.26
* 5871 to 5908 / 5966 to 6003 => 1.11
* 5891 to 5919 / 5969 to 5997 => 1.12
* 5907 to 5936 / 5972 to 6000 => 1.01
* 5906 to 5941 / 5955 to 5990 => 1.01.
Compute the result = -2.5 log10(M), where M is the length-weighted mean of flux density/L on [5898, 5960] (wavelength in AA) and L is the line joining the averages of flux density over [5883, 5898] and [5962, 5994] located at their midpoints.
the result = -0.12 mag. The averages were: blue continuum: 9.33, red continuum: 11.9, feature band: 11.6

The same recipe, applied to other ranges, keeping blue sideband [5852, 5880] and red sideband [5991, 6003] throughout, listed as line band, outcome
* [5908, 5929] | 0.02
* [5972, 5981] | 0.03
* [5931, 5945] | 0.01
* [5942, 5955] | 0.00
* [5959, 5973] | -0.01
